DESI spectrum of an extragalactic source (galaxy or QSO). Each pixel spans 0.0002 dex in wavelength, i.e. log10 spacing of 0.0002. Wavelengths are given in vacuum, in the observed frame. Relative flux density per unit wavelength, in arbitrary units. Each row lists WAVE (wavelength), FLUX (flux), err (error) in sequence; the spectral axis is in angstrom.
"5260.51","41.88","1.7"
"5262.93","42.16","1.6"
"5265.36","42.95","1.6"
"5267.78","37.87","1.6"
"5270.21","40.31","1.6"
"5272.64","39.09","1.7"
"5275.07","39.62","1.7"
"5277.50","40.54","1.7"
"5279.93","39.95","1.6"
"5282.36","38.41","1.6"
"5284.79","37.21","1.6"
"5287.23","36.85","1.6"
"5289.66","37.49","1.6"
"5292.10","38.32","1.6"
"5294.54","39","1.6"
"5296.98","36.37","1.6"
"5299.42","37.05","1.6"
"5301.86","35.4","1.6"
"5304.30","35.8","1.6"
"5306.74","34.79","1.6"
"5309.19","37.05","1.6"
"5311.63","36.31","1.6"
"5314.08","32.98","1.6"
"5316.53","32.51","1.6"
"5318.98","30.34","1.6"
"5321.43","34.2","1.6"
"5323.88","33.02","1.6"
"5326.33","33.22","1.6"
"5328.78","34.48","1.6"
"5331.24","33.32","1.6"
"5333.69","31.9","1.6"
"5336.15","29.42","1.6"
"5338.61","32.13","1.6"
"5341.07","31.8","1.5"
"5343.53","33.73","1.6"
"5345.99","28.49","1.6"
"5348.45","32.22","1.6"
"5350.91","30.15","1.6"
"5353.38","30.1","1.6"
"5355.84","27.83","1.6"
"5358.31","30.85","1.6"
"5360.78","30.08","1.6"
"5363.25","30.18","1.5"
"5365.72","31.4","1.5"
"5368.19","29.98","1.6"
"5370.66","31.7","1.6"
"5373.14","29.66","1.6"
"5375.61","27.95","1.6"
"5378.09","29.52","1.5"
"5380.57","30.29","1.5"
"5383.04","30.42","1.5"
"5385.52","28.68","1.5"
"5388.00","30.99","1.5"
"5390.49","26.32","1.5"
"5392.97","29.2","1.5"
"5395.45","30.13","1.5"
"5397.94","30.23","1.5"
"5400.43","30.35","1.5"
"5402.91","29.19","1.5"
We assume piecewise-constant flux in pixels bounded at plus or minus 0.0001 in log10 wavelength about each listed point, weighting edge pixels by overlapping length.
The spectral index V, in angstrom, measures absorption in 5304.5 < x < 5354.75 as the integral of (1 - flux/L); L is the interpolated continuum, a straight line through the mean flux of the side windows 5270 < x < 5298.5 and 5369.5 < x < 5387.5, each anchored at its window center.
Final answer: 2.4 angstrom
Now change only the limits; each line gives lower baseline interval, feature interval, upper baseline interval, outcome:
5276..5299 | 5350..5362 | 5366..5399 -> 0.8 angstrom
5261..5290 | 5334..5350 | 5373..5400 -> 1.0 angstrom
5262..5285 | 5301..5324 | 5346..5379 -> 0.9 angstrom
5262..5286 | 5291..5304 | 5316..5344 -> -0.1 angstrom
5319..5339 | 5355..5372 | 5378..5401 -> 0.3 angstrom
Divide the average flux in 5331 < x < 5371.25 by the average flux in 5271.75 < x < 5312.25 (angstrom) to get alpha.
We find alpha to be 0.8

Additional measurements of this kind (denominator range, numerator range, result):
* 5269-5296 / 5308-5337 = 0.86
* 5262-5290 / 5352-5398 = 0.76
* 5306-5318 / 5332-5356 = 0.89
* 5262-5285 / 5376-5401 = 0.74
